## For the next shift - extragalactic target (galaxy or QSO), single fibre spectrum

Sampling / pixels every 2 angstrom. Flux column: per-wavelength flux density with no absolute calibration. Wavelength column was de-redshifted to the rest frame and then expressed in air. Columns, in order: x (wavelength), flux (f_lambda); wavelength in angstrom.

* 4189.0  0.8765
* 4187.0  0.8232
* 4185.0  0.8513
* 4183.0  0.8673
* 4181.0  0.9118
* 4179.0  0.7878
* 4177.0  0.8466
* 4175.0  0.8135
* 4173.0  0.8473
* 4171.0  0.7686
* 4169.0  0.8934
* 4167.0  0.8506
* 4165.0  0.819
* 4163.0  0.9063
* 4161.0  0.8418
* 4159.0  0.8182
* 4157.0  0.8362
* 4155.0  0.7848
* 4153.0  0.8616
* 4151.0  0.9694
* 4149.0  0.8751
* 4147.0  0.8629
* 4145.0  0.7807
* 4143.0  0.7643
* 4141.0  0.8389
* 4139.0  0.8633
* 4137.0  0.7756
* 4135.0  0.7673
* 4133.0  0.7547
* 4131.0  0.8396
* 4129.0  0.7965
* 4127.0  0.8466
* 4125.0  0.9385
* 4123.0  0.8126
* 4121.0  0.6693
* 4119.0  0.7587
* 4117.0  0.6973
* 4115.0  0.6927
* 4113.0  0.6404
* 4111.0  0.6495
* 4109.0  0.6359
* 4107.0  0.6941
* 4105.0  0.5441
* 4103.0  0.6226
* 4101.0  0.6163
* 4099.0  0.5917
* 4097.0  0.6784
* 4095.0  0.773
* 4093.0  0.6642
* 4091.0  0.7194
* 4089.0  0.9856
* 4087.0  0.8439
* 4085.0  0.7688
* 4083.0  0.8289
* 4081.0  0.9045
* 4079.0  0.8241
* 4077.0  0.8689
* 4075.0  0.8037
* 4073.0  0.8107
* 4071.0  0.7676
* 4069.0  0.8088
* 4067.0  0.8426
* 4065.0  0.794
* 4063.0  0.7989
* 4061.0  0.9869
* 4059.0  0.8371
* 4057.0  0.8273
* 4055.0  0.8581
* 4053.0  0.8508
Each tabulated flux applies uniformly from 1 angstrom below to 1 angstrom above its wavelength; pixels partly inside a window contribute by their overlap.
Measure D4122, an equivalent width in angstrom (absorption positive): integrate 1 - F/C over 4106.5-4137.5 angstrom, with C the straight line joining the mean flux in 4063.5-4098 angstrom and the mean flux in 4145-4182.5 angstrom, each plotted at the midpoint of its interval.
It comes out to 2.93 angstrom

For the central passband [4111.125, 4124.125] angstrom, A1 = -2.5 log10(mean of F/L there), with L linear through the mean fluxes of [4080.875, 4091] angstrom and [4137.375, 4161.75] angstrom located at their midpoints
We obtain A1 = 0.19 mag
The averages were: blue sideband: 0.849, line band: 0.71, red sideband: 0.84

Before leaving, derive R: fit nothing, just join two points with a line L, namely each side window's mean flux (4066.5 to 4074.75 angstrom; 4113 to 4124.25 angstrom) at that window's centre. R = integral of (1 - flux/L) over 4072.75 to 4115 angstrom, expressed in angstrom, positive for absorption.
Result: 1.8 angstrom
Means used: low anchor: 0.805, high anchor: 0.723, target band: 0.734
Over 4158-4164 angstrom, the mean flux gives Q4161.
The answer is 0.855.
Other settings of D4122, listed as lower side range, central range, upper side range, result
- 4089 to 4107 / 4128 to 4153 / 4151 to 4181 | -1.52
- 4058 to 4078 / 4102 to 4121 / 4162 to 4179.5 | 3.98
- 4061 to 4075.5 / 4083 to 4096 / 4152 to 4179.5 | 0.40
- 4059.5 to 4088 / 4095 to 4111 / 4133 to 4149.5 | 3.62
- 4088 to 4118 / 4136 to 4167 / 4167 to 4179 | -2.19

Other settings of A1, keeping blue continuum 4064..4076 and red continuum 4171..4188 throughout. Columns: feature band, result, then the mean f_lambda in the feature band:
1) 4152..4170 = -0.016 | 0.846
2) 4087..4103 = 0.131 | 0.72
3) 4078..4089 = -0.051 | 0.848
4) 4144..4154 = -0.052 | 0.87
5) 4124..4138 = 0.009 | 0.817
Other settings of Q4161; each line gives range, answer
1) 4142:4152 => 0.85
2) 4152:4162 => 0.829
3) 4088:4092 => 0.853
